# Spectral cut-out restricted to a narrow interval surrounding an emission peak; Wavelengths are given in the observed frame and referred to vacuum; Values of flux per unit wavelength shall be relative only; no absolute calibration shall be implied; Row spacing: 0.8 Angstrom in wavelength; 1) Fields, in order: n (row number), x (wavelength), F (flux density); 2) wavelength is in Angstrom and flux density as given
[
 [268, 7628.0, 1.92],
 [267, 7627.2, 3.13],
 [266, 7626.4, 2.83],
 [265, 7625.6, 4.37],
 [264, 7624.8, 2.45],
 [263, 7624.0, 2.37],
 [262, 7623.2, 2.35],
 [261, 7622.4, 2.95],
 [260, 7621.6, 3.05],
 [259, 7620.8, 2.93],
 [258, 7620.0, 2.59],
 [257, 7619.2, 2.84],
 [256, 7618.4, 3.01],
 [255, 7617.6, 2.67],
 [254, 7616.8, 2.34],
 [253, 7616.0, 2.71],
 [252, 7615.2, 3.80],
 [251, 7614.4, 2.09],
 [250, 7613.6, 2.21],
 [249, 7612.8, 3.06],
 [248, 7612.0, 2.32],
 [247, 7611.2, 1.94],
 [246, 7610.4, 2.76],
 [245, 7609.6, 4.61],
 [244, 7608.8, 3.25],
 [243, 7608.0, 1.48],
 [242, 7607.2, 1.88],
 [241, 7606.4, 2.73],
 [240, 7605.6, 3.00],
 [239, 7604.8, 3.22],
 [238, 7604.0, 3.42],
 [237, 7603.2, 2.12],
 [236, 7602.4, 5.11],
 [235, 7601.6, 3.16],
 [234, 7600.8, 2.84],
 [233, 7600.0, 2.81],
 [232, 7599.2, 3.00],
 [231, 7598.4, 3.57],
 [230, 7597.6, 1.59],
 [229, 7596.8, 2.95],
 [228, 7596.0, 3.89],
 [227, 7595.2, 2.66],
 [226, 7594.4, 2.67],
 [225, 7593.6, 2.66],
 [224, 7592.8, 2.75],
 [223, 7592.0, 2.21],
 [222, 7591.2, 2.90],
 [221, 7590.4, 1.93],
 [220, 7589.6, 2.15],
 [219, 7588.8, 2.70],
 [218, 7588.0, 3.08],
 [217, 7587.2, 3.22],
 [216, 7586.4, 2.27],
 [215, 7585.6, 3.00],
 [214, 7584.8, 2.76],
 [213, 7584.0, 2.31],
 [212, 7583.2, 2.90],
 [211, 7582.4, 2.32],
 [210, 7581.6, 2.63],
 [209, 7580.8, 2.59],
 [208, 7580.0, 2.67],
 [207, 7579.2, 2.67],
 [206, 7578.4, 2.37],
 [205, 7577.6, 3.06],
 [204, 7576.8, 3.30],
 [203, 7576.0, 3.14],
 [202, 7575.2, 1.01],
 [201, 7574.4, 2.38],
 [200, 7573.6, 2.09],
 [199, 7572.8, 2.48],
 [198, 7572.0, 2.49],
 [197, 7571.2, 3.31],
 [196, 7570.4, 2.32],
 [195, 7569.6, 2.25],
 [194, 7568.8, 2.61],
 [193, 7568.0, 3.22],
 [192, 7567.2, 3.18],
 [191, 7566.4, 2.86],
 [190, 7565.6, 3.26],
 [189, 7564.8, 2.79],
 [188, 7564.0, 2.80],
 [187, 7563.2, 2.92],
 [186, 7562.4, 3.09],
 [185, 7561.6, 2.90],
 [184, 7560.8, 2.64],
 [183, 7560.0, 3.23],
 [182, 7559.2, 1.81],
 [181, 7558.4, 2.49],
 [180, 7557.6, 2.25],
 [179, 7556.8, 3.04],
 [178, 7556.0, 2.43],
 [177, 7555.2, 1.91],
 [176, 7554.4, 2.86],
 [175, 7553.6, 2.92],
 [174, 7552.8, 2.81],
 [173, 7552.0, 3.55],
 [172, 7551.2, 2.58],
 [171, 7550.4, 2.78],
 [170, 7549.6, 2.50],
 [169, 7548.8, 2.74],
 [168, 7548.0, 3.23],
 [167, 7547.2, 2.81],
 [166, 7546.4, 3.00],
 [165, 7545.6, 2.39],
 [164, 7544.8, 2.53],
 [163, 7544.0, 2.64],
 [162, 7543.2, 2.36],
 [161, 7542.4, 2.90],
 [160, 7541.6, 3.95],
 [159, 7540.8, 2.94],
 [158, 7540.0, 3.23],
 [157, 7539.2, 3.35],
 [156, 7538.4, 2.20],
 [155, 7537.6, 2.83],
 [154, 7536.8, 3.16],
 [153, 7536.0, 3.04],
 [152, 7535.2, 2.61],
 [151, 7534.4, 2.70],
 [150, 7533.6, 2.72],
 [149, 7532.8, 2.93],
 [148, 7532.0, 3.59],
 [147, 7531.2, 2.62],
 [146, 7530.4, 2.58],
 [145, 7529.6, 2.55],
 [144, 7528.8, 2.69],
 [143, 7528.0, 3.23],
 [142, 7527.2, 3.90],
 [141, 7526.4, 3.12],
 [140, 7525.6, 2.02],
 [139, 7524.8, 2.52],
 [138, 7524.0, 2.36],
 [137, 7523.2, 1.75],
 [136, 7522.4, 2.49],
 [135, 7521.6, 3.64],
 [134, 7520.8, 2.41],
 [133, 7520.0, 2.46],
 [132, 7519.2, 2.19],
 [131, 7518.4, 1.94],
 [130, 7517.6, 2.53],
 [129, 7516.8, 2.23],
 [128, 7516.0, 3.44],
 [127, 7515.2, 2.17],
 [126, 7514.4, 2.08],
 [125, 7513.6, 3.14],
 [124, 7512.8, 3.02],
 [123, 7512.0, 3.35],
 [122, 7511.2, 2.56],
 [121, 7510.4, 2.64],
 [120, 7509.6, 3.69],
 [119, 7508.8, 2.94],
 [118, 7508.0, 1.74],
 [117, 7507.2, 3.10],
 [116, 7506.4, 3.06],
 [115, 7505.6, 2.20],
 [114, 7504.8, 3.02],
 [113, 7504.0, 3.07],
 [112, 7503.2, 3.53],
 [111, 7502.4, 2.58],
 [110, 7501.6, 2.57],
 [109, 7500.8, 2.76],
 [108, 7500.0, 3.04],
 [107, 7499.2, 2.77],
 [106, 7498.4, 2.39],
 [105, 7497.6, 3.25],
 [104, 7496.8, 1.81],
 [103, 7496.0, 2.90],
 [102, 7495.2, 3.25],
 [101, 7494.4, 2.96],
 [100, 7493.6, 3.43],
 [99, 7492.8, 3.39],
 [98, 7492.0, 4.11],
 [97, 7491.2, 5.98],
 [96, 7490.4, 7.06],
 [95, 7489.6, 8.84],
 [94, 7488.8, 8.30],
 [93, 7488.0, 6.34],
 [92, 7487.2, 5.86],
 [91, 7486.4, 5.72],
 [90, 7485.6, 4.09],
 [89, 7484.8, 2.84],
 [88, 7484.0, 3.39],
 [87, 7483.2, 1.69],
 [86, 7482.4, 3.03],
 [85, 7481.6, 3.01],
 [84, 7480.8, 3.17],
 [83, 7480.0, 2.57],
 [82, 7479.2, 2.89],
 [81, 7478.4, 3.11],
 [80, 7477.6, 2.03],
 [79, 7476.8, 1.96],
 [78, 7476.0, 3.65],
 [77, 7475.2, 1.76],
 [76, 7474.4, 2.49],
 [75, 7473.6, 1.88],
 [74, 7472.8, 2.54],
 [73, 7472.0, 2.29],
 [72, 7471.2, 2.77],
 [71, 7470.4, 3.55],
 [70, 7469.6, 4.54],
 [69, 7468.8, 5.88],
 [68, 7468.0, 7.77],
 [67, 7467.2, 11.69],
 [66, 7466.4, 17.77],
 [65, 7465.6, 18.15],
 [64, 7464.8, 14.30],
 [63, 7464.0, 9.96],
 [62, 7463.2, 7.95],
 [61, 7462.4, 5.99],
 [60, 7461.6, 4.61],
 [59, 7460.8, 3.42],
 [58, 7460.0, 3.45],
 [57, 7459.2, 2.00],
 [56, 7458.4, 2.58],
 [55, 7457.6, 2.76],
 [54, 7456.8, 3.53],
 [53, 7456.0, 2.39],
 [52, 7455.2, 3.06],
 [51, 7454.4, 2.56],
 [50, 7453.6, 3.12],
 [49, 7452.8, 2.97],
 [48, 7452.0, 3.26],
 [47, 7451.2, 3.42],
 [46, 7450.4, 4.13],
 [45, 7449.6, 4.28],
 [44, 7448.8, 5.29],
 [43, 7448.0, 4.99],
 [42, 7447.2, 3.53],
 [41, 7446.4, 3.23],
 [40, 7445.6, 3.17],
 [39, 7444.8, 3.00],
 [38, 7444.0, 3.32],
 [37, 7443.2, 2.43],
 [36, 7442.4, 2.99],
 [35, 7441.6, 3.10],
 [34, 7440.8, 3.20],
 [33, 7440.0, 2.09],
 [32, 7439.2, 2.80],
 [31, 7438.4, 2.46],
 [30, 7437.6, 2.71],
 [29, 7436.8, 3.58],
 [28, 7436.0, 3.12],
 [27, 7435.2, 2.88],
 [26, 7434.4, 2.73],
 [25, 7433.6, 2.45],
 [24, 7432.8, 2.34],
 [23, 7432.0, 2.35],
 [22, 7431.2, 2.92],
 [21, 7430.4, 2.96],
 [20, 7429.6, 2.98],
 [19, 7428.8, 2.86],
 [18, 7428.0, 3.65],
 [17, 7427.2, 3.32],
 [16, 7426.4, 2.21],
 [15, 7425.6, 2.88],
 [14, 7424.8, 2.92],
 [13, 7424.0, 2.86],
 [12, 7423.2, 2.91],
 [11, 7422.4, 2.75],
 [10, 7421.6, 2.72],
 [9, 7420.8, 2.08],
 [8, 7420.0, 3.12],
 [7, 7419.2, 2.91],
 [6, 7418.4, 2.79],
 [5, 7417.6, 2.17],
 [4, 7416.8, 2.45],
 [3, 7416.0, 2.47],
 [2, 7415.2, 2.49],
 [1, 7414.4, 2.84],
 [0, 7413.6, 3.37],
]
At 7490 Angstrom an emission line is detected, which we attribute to [N II]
